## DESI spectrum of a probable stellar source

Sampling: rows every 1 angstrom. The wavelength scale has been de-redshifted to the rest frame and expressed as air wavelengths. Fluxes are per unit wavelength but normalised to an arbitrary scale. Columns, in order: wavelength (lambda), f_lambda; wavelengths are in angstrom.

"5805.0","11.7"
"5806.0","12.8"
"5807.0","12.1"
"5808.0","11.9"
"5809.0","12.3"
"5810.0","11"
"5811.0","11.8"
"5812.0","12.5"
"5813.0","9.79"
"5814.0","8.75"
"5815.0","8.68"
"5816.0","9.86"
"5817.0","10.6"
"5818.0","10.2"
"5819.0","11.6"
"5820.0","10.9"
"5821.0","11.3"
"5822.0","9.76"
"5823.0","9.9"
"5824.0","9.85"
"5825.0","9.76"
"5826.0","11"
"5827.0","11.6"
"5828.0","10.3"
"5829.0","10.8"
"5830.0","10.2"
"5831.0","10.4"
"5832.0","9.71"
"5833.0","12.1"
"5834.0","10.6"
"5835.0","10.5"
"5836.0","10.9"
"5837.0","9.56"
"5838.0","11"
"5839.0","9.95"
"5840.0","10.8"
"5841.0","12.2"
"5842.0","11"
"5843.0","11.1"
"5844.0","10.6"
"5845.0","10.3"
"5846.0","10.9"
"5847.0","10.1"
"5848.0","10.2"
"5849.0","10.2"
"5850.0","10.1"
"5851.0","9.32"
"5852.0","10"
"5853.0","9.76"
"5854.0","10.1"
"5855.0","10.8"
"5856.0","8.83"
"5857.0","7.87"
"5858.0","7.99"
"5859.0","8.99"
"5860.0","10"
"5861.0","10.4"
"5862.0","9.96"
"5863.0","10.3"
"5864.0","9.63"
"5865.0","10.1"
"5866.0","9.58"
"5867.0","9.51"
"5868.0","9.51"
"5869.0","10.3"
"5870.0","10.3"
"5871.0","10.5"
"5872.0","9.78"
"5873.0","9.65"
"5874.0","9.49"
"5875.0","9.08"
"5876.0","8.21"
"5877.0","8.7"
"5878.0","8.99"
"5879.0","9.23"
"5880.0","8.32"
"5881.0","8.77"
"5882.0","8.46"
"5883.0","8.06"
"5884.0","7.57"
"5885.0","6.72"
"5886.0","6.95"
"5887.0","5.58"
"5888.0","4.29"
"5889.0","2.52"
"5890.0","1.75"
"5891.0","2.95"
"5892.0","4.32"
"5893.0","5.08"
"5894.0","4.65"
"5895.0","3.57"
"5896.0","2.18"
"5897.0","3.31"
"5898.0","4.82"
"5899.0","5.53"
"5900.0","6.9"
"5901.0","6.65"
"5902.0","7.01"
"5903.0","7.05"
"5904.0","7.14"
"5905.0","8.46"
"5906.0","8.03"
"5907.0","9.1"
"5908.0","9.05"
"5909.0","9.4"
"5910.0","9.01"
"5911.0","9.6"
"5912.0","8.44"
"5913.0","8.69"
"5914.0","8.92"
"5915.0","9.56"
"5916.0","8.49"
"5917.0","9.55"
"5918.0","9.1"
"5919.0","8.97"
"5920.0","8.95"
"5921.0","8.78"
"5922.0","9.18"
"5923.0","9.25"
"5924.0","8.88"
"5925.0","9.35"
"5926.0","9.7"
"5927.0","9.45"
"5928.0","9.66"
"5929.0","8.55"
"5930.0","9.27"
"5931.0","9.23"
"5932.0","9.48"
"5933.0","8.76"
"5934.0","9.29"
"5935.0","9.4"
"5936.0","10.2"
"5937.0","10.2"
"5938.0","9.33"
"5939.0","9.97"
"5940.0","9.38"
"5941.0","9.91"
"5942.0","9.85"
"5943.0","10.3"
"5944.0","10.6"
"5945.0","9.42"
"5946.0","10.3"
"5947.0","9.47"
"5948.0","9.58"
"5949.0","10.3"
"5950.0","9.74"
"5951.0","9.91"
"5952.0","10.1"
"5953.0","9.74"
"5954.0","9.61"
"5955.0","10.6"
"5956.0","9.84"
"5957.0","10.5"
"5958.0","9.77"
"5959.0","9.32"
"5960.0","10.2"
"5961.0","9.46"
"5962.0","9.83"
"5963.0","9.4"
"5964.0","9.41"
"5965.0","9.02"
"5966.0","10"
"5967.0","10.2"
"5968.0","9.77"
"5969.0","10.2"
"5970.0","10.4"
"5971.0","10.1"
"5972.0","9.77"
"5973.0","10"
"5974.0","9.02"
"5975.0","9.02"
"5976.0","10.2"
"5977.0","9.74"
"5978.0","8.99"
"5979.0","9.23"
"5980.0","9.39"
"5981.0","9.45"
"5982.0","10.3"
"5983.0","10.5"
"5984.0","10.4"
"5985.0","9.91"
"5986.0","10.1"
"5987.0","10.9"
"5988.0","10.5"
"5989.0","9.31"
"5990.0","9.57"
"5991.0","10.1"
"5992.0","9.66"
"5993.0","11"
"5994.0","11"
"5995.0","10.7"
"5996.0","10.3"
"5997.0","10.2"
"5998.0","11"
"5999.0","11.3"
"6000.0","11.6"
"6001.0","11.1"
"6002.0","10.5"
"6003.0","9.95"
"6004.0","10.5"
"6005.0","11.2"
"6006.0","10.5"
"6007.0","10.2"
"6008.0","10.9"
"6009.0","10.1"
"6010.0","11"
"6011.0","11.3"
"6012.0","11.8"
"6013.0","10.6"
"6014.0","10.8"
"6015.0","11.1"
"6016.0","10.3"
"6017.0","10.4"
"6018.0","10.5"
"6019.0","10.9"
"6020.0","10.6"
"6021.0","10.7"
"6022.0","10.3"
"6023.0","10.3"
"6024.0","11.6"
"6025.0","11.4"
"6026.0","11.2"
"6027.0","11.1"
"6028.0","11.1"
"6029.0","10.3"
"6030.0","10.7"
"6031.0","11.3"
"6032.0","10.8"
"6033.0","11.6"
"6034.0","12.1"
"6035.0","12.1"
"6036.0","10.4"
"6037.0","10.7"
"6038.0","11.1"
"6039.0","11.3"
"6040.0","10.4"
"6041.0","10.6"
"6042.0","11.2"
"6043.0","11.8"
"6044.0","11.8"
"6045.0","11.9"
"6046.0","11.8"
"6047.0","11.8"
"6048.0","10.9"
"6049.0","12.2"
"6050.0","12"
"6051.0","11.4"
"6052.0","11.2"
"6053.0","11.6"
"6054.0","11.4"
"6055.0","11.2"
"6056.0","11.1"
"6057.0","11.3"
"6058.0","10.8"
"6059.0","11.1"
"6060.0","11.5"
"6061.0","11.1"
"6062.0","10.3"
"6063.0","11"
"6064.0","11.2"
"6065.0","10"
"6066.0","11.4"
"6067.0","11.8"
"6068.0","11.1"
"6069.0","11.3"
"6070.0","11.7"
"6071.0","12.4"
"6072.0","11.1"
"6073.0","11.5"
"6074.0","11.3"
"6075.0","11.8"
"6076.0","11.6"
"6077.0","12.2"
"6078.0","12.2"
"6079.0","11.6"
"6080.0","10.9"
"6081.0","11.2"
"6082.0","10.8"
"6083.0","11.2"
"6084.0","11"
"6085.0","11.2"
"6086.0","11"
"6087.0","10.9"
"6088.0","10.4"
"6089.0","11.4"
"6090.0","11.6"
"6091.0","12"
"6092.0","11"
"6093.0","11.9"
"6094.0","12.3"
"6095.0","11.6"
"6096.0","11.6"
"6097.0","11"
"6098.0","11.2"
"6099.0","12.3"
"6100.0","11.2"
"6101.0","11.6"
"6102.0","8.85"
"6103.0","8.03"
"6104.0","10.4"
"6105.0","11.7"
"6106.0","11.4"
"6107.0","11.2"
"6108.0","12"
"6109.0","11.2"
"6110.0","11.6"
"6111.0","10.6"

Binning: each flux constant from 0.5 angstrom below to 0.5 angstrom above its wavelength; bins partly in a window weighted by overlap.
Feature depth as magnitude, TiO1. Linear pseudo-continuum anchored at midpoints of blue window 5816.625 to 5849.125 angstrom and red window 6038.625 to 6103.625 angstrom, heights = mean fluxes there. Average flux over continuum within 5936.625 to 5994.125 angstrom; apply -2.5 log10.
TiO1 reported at 0.11 mag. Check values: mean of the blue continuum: 10.6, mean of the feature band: 9.89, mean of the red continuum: 11.3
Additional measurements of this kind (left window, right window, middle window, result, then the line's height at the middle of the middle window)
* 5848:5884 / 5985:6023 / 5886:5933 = 0.31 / 9.8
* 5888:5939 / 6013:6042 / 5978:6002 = -0.05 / 9.87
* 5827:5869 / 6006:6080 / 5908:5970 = 0.12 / 10.6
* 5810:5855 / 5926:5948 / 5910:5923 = 0.09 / 9.79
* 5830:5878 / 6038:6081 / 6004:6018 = 0.03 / 11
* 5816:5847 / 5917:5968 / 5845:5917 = 0.25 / 10.2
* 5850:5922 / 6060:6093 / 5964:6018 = -0.05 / 9.84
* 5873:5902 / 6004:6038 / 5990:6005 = -0.06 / 10.1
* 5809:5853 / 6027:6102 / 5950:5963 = 0.11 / 10.9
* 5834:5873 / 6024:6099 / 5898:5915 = 0.28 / 10.4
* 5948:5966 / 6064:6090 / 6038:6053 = -0.05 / 10.9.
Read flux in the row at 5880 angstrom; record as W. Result 8.32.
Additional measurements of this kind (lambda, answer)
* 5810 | 11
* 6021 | 10.7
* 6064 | 11.2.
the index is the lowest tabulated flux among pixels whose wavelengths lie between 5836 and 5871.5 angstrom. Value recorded 7.87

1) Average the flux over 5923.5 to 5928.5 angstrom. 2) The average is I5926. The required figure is 9.41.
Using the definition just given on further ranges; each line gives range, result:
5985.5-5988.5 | 10.5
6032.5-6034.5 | 11.8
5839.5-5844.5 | 11.1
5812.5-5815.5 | 9.07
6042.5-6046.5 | 11.8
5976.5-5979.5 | 9.32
